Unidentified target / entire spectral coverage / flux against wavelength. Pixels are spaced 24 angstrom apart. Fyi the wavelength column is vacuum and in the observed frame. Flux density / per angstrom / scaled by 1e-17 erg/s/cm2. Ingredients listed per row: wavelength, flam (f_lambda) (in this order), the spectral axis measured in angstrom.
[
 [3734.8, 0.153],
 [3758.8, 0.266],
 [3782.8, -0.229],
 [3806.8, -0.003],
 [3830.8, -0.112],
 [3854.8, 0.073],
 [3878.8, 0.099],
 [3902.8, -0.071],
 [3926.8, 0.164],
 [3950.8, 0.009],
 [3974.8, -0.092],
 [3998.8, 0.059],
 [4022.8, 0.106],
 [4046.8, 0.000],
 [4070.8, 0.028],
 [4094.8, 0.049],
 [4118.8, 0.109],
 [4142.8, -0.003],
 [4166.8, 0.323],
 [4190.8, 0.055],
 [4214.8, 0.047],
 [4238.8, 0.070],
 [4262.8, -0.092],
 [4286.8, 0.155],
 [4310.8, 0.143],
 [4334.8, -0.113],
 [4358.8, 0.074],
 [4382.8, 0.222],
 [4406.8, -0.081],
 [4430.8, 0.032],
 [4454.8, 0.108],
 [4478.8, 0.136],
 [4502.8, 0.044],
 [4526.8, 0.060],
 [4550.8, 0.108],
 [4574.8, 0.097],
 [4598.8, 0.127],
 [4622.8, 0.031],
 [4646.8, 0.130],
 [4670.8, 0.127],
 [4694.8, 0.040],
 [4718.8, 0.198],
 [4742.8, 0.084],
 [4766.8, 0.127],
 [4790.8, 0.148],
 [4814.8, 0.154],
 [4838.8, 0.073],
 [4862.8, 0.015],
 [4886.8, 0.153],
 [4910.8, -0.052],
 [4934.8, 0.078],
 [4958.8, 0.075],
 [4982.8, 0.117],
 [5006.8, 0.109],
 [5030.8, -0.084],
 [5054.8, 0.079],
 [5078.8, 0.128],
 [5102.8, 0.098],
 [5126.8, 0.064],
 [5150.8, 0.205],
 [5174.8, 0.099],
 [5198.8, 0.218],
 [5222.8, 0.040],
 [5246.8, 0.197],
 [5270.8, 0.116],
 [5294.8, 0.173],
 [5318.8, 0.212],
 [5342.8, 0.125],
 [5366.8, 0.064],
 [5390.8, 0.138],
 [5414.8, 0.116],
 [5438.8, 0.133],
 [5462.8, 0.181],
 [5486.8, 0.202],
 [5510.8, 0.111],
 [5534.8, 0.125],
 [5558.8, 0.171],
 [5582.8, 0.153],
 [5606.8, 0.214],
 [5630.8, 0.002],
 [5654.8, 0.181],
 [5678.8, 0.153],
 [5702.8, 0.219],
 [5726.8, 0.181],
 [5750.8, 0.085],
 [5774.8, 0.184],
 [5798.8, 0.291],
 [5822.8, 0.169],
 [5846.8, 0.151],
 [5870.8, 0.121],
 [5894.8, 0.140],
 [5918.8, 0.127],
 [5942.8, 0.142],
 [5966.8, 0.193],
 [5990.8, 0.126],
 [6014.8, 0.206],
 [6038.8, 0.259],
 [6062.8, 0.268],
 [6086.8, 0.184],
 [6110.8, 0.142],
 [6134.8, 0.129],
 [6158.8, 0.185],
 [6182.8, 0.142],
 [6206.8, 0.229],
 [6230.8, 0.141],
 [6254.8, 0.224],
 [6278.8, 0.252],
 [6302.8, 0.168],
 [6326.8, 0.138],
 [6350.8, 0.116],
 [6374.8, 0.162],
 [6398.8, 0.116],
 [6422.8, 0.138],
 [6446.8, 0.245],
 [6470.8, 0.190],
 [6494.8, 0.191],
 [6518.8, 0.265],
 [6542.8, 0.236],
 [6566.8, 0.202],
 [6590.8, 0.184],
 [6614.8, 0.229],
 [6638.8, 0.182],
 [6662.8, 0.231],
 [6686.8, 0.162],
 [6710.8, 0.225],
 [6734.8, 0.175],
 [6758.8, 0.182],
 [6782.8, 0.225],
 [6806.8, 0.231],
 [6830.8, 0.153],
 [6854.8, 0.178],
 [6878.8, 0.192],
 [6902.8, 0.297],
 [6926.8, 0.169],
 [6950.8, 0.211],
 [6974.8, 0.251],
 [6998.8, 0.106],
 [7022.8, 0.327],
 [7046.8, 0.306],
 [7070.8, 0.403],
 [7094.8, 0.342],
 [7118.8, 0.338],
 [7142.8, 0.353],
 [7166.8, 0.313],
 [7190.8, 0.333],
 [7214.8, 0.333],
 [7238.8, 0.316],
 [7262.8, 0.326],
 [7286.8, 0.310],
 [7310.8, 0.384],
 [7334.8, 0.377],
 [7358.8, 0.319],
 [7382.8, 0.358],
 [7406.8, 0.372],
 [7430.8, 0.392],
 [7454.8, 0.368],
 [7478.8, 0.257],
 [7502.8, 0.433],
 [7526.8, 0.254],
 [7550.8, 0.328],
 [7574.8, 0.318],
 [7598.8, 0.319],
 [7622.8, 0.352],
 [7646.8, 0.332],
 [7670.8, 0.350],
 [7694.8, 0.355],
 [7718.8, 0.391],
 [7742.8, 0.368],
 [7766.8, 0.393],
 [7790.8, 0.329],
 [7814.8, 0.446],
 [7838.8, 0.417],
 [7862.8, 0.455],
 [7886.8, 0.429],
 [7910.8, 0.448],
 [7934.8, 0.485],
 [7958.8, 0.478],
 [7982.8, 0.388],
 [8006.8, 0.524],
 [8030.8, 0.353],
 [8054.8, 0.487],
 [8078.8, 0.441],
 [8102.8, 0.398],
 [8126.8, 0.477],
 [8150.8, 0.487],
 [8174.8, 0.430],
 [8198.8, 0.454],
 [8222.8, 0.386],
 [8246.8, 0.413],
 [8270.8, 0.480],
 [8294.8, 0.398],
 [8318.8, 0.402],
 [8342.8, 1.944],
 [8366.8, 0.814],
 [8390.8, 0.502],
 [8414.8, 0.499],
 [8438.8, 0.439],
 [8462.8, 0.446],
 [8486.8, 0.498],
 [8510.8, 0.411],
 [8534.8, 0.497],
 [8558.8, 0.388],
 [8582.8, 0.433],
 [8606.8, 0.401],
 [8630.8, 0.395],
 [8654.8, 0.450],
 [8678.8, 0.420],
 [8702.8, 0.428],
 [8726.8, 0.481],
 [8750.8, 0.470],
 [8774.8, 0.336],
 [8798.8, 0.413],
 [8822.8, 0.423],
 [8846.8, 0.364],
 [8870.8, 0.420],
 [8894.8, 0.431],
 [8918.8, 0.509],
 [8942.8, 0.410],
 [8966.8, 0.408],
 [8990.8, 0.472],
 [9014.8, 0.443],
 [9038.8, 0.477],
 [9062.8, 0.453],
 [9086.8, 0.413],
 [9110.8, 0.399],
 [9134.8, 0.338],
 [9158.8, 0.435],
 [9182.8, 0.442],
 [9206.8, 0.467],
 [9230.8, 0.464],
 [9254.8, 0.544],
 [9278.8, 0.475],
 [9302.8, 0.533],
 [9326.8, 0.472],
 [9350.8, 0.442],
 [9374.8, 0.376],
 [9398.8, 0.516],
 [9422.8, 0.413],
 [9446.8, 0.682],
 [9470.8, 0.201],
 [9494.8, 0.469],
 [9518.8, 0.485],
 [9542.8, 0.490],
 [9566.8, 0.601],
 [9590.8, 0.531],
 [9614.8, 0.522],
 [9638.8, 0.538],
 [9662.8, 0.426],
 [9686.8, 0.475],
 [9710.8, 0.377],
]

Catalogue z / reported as 0.763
